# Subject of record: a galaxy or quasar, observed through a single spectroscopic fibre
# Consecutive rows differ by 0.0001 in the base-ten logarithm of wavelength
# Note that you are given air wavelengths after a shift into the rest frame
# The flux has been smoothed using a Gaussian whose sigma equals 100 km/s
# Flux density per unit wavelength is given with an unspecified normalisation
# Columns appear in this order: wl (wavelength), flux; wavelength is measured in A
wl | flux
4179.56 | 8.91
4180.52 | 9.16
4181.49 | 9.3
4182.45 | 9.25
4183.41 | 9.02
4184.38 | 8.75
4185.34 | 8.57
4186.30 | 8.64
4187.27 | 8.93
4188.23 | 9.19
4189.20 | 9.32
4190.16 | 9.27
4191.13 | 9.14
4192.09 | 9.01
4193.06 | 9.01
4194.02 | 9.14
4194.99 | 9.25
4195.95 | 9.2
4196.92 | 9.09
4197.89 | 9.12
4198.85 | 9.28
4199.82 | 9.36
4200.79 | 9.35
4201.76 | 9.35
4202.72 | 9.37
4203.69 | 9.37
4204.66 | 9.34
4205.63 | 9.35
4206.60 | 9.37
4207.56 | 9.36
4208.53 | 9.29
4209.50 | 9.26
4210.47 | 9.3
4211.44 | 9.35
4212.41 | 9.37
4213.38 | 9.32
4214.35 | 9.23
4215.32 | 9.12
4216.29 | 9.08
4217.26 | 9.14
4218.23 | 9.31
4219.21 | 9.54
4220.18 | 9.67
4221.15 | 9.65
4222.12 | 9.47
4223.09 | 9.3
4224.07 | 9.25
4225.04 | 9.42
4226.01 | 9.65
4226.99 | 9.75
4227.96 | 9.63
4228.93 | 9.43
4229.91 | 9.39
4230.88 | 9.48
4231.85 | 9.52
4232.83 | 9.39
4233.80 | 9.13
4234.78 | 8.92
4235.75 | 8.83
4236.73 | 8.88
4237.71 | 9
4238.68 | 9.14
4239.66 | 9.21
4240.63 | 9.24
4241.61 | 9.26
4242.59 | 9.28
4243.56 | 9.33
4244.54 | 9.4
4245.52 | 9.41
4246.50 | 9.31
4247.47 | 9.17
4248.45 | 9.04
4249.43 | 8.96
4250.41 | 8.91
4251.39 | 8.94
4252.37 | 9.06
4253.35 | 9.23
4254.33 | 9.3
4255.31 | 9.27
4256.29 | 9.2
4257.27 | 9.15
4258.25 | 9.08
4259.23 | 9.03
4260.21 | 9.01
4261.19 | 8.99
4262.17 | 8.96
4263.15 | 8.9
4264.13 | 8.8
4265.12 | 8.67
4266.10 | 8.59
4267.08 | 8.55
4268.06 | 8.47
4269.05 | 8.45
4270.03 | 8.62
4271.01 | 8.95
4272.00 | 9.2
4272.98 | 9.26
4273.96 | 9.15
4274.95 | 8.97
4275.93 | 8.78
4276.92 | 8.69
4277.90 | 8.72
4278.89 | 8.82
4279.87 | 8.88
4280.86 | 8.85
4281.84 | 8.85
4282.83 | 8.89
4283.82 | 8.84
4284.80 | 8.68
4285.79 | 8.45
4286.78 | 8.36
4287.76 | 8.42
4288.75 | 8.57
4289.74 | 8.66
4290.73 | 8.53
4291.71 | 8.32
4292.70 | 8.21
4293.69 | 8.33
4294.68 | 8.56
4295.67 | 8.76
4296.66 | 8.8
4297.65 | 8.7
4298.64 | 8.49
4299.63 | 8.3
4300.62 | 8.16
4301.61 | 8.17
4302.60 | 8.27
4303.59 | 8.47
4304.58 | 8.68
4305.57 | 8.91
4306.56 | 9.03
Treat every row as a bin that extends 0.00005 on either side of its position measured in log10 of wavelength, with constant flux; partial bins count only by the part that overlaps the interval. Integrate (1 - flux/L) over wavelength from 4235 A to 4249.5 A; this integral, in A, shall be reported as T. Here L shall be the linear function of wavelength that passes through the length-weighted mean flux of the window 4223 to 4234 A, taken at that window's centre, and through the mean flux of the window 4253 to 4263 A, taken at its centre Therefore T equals 0.2 A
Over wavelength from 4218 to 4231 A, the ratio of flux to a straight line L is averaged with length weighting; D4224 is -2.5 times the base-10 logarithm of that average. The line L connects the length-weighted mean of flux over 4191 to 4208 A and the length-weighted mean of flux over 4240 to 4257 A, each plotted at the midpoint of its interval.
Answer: -0.03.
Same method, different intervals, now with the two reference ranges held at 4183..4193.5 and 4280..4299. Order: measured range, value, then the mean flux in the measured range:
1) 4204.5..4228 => -0.060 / 9.38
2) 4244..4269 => -0.034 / 9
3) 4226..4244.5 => -0.057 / 9.28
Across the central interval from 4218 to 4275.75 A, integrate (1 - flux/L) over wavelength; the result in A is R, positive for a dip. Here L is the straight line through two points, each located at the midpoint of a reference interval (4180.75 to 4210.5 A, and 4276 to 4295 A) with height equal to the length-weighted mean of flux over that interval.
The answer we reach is -1.9 A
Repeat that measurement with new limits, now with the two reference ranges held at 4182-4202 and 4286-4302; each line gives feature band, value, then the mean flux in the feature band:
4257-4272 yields -0.3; 8.82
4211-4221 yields -0.4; 9.32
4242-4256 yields -0.7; 9.18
